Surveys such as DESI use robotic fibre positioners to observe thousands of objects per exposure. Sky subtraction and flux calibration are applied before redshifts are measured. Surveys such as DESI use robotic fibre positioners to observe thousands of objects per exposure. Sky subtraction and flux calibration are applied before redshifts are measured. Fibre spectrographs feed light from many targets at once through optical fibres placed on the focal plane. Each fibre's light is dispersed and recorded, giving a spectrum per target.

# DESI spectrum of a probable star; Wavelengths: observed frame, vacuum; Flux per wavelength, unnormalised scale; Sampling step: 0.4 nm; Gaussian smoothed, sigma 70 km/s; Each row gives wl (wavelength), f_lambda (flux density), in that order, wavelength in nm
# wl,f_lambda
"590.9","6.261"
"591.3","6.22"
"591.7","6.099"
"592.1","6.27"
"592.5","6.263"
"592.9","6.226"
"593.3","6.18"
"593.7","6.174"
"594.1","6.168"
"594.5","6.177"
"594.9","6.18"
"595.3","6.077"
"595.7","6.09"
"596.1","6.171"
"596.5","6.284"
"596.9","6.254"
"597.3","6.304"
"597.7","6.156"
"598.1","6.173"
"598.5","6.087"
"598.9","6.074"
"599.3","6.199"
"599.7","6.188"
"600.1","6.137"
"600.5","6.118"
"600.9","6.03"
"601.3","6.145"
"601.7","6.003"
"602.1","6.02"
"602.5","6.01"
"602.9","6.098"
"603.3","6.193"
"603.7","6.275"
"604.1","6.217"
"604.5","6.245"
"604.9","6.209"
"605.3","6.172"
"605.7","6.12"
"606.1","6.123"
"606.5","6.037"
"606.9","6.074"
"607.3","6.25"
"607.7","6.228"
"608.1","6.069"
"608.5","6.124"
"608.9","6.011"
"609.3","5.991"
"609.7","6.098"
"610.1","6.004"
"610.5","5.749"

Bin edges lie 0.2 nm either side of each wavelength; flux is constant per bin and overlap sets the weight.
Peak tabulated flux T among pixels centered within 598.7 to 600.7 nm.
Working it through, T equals 6.199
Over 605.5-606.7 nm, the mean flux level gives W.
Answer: 6.09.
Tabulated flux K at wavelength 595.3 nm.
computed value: 6.077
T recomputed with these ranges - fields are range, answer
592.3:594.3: 6.263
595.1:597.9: 6.304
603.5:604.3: 6.275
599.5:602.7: 6.188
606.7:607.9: 6.25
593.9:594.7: 6.177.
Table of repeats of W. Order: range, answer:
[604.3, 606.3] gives 6.17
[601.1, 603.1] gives 6.06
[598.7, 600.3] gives 6.15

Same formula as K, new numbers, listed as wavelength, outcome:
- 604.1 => 6.217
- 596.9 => 6.254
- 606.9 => 6.074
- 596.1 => 6.171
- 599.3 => 6.199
